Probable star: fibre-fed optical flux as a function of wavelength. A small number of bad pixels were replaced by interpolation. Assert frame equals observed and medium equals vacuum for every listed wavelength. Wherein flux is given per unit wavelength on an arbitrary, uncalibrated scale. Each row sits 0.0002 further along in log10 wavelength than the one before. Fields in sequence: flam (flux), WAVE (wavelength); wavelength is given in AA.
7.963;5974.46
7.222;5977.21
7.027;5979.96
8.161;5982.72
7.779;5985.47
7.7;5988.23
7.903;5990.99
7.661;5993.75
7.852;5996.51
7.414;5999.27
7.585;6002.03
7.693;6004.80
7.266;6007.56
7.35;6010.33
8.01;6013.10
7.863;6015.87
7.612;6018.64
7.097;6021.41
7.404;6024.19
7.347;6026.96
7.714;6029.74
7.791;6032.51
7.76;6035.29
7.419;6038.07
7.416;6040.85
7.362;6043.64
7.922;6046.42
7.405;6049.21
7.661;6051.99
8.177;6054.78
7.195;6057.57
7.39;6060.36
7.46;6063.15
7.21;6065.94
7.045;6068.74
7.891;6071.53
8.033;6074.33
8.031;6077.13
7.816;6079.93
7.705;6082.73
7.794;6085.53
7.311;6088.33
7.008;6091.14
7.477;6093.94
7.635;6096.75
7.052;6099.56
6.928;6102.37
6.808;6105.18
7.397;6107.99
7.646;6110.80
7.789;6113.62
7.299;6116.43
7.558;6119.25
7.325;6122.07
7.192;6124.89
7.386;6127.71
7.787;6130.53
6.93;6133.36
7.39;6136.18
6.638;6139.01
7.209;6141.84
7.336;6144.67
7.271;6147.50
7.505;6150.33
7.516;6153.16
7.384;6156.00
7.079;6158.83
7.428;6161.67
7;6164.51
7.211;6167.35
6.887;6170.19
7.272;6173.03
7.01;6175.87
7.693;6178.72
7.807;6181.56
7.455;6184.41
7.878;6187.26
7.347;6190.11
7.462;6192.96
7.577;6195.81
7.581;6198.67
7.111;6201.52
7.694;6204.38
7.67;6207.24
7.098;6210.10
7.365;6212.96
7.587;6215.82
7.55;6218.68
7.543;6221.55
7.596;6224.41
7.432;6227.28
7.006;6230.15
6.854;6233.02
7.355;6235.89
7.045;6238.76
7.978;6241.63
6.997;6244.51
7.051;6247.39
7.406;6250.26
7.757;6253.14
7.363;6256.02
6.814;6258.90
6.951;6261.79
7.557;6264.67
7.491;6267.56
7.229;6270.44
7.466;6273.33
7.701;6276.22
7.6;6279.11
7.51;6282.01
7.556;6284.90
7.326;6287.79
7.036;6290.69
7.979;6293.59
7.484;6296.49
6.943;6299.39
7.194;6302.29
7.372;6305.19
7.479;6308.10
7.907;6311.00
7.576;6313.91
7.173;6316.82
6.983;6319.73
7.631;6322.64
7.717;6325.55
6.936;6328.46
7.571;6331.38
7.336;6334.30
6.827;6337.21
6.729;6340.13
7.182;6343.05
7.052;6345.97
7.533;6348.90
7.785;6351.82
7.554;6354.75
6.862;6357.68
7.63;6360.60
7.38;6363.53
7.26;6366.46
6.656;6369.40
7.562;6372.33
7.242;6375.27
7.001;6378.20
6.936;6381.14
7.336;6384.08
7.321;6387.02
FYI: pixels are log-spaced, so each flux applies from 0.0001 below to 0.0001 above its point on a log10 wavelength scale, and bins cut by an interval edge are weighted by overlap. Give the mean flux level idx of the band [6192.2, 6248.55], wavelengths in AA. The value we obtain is 7.38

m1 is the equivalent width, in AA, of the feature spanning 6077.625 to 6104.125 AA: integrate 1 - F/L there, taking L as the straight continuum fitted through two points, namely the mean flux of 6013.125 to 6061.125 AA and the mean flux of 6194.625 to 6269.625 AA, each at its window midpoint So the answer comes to 0.3 AA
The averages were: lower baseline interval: 7.58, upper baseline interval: 7.36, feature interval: 7.43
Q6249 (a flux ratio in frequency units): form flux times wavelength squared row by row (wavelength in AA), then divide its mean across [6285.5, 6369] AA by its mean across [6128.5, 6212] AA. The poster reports 1.05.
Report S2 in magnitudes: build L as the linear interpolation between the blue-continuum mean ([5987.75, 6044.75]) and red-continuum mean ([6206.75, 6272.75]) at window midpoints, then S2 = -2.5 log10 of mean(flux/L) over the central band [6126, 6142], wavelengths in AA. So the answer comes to 0.034 mag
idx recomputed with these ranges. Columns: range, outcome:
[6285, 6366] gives 7.34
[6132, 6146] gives 7.1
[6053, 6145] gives 7.42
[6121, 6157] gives 7.3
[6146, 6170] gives 7.28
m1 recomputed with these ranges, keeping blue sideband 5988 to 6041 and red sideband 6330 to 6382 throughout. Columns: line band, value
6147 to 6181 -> 0.7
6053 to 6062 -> 0.0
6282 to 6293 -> -0.1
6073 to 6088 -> -0.6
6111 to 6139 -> 0.4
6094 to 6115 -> 0.5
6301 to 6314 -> -0.4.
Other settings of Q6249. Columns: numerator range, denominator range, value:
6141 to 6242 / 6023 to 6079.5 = 1.02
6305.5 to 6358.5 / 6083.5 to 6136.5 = 1.07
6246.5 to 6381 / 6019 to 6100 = 1.06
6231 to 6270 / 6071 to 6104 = 1.02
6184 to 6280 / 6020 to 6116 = 1.04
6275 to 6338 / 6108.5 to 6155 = 1.06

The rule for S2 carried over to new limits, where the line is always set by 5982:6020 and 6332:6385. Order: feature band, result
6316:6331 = -0.01 mag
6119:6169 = 0.03 mag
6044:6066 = 0.01 mag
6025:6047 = 0.01 mag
